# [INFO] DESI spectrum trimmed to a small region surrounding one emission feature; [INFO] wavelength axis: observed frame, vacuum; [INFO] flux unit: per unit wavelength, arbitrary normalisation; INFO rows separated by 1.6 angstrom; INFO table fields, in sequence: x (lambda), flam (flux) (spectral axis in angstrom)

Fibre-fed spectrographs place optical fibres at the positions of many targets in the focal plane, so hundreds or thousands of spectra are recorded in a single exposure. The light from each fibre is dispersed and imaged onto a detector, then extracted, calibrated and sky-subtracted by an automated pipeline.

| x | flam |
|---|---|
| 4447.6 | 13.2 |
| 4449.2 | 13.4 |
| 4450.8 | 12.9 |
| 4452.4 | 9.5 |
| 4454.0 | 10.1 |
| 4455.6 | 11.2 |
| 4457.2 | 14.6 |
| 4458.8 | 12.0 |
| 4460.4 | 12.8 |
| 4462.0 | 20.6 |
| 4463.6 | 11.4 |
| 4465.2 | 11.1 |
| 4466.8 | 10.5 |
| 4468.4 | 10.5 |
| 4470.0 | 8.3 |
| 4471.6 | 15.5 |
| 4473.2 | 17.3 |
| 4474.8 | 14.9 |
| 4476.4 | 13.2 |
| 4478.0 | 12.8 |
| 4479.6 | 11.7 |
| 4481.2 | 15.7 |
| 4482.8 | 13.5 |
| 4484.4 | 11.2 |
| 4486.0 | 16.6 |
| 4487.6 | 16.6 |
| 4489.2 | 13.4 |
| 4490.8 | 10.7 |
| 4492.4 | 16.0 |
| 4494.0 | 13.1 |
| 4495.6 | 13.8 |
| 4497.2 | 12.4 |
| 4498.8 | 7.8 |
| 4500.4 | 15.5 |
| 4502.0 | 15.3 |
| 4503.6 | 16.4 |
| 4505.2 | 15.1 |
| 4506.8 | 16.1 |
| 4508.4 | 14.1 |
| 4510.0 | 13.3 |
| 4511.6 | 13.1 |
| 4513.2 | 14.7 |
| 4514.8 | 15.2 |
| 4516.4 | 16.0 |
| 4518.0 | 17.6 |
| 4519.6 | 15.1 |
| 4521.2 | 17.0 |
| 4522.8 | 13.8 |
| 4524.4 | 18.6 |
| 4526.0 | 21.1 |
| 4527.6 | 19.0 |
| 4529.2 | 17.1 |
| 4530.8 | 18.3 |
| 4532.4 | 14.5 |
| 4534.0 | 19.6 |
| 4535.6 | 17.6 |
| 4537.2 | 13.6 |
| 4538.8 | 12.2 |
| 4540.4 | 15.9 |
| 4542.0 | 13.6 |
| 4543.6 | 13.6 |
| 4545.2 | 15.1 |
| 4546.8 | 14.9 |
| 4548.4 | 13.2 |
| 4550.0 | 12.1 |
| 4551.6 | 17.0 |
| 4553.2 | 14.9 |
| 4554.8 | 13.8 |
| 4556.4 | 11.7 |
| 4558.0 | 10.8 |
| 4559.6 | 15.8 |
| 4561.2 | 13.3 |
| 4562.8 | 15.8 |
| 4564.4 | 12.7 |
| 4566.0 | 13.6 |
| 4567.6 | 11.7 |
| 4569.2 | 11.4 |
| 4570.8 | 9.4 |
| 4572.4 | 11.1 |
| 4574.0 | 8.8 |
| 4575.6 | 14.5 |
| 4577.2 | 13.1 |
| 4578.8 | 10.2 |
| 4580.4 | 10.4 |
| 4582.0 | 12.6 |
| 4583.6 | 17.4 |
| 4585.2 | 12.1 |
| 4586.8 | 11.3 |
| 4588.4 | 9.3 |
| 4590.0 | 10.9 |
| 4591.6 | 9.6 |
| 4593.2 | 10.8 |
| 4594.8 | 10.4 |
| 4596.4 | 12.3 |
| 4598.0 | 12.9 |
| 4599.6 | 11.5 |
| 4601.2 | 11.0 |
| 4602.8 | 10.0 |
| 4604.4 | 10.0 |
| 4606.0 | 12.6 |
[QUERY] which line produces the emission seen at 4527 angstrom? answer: C III]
